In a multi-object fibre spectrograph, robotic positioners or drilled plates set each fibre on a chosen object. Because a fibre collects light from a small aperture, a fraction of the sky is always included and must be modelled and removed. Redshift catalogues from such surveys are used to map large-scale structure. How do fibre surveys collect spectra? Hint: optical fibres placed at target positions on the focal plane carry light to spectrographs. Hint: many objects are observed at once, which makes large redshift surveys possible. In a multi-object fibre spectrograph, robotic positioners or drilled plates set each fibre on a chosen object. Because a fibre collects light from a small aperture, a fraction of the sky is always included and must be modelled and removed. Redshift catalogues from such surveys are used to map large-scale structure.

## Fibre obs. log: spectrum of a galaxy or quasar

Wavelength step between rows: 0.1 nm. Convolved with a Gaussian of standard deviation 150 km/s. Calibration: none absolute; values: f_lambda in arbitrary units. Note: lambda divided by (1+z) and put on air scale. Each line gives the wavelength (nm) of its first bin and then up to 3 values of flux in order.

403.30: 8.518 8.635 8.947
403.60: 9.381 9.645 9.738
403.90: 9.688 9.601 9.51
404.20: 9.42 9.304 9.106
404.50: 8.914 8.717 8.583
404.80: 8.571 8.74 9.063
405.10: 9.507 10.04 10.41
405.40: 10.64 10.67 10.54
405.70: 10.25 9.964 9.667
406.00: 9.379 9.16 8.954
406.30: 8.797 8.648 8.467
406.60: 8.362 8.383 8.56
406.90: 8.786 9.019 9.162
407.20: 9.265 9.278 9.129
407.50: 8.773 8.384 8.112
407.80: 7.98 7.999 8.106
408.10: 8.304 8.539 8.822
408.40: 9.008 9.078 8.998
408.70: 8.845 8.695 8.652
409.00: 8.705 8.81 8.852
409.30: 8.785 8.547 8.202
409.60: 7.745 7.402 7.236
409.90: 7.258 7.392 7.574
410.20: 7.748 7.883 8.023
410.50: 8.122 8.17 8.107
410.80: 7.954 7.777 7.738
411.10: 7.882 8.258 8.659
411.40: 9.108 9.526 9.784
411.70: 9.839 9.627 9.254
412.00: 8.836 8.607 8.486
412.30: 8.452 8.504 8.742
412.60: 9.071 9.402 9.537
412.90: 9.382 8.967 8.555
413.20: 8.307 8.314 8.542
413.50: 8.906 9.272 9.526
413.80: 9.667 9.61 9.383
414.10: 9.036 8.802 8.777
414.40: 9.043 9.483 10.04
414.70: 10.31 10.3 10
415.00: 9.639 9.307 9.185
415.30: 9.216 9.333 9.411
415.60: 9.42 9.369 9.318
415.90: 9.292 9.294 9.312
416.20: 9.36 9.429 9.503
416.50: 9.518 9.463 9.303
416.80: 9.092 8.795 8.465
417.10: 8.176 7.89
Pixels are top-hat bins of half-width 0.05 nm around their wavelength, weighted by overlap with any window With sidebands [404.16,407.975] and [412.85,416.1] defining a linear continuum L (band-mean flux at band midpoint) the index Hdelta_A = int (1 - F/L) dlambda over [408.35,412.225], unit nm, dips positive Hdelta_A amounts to 0.32 nm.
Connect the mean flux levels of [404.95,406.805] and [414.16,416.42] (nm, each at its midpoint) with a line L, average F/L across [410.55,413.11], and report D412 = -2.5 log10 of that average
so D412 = 0.08 mag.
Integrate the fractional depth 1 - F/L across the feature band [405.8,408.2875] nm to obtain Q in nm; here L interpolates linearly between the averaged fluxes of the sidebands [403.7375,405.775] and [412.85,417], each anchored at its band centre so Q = 0.20 nm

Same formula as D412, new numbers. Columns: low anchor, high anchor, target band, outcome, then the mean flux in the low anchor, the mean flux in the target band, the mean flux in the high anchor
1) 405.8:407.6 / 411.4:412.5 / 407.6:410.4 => 0.09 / 8.94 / 8.27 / 9.08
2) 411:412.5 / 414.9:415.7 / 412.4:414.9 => -0.01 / 8.87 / 9.21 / 9.4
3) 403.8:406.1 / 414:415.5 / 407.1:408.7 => 0.10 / 9.55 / 8.67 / 9.46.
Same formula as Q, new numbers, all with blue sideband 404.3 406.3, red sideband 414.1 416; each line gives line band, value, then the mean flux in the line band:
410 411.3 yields 0.209 nm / 7.94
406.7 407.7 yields 0.066 nm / 8.86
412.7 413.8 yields 0.054 nm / 8.99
